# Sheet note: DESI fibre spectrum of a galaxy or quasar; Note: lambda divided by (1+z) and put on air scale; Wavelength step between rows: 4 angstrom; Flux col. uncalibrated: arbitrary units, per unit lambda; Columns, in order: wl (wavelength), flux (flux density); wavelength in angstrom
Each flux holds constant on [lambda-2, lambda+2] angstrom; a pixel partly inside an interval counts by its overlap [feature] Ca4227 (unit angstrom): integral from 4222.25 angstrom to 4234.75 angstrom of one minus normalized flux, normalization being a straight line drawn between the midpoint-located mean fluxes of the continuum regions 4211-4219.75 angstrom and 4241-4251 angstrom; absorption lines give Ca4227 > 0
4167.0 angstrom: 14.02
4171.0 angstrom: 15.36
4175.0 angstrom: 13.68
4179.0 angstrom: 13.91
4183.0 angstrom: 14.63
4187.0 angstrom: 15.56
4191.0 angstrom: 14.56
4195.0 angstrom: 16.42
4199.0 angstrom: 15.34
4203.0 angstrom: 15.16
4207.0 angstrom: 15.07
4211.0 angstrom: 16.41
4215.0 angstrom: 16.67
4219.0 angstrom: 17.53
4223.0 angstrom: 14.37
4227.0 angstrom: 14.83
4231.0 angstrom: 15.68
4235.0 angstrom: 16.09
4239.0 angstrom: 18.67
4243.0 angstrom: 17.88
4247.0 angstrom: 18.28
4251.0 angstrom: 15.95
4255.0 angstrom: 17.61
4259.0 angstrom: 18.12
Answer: 1.5 angstrom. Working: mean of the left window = 16.9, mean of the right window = 17.7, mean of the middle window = 15.2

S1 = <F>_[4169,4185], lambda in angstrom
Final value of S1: 14.4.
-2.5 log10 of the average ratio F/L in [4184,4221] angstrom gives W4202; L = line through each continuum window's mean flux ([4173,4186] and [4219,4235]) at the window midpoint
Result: -0.07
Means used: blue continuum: 14.2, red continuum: 15.4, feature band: 15.8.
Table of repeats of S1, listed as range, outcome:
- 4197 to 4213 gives 15.5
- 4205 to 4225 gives 16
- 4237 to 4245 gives 18.3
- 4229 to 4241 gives 16.8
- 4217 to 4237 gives 15.7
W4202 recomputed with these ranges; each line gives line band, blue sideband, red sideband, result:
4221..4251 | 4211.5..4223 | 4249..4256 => 0.007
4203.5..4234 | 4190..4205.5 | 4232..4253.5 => 0.034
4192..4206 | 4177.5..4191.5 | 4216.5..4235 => -0.034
